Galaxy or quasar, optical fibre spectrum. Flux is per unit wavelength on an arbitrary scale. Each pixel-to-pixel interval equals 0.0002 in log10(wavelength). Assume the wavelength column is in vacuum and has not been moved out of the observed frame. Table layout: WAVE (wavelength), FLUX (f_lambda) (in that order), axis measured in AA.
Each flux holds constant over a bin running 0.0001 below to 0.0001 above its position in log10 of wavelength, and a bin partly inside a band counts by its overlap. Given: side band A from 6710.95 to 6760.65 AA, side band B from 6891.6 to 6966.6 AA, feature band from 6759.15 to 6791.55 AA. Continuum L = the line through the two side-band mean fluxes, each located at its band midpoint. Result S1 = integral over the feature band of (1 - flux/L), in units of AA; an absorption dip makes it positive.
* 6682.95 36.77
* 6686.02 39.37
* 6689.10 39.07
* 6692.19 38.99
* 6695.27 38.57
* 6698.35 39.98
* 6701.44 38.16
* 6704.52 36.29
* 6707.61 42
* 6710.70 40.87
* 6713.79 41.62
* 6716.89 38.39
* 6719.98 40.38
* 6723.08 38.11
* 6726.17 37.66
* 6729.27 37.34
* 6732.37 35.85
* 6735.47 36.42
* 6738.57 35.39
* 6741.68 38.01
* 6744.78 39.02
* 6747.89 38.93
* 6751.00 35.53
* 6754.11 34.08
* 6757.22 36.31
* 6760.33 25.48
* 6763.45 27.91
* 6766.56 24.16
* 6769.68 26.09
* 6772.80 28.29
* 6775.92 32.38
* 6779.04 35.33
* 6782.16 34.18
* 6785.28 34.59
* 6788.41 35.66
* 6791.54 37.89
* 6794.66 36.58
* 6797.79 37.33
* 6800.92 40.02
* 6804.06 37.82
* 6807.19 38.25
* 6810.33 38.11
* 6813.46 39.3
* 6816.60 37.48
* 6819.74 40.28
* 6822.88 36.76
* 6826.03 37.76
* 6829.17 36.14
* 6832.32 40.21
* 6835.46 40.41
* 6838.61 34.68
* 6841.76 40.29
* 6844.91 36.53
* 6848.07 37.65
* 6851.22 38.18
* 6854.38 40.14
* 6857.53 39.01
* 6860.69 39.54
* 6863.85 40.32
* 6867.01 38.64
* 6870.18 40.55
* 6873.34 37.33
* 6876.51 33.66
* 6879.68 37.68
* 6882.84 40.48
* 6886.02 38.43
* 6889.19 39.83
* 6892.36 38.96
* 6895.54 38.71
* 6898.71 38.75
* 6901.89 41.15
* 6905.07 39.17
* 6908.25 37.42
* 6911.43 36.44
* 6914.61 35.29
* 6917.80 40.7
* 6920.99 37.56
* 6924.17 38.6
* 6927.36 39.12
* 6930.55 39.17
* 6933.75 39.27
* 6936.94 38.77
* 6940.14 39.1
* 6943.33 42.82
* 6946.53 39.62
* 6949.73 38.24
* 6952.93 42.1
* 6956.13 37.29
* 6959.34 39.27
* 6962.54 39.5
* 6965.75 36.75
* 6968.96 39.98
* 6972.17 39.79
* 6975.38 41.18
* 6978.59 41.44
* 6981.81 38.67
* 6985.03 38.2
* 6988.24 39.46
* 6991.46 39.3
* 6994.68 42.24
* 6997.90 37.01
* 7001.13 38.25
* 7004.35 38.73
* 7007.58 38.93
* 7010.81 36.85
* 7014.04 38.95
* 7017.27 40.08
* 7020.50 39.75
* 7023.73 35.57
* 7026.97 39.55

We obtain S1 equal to 5.8 AA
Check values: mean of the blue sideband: 37.2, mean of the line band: 30.8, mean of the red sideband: 38.9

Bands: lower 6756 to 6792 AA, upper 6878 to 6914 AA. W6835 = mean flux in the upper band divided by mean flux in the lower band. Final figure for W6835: 1.2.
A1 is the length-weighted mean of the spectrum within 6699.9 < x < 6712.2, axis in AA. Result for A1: 39.3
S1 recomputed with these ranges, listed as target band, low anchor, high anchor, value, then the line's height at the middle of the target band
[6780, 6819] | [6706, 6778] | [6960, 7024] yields -1.3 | 36.1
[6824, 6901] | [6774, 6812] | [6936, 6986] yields -1.6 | 37.7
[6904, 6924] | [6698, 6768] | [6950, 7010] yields 0.4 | 38.5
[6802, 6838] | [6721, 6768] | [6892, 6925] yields -1.9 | 36.4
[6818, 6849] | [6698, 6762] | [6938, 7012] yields 0.1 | 38.2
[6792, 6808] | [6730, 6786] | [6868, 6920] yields -1.4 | 34.8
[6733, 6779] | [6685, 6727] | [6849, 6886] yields 7.3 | 39.1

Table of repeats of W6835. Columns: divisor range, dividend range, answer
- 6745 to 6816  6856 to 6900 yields 1.12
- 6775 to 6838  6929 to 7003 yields 1.06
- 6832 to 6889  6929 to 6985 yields 1.03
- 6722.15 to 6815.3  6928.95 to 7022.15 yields 1.12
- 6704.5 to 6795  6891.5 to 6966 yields 1.10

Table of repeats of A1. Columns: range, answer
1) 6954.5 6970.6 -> 38.6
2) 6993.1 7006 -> 39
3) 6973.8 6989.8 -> 39.8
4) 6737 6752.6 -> 37.4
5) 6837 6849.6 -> 37.3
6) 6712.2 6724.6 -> 39.6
